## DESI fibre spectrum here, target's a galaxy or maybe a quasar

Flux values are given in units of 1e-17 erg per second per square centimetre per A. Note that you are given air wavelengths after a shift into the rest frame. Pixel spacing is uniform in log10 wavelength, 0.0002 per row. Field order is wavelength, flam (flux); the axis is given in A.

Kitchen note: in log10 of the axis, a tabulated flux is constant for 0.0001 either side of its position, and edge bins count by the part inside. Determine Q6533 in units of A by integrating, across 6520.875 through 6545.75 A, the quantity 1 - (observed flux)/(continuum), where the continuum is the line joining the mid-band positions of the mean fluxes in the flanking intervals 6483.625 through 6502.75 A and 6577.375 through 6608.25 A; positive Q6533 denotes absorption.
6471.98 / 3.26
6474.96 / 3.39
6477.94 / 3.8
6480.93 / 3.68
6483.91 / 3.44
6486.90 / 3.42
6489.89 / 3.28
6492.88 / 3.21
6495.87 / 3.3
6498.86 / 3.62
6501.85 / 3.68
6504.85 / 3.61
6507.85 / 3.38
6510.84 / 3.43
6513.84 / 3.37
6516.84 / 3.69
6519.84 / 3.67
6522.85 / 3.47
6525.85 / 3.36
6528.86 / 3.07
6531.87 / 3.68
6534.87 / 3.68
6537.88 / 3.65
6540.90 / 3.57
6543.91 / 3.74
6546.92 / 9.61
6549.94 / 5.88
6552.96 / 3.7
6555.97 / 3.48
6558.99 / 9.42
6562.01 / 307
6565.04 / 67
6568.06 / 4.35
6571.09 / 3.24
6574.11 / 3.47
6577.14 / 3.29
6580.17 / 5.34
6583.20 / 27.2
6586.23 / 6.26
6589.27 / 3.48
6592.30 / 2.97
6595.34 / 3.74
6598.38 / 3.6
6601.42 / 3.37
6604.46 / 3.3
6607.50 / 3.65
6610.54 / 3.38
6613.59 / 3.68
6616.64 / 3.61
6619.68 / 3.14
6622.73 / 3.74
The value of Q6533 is 5.1 A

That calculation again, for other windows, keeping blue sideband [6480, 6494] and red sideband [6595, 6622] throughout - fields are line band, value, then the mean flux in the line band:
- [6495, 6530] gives -0.6 A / 3.48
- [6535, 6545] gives -0.6 A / 3.65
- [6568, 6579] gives -0.2 A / 3.54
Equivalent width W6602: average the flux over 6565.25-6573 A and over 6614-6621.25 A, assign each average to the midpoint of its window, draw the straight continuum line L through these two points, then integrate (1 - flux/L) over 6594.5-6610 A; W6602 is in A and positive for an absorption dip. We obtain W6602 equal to 7.4 A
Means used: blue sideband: 14.4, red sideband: 3.43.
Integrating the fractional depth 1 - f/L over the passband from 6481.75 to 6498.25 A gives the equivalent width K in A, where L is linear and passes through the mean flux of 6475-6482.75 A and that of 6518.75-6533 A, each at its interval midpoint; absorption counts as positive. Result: 1.1 A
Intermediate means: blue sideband 3.66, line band 3.36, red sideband 3.44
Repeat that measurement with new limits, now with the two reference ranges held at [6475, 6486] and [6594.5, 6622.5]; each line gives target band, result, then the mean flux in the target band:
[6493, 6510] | 0.4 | 3.49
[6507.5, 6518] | 0.3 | 3.47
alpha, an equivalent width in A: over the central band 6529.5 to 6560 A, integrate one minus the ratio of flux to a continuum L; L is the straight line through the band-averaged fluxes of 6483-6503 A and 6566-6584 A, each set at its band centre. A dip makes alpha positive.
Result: 8.9 A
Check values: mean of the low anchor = 3.42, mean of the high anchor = 8.87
